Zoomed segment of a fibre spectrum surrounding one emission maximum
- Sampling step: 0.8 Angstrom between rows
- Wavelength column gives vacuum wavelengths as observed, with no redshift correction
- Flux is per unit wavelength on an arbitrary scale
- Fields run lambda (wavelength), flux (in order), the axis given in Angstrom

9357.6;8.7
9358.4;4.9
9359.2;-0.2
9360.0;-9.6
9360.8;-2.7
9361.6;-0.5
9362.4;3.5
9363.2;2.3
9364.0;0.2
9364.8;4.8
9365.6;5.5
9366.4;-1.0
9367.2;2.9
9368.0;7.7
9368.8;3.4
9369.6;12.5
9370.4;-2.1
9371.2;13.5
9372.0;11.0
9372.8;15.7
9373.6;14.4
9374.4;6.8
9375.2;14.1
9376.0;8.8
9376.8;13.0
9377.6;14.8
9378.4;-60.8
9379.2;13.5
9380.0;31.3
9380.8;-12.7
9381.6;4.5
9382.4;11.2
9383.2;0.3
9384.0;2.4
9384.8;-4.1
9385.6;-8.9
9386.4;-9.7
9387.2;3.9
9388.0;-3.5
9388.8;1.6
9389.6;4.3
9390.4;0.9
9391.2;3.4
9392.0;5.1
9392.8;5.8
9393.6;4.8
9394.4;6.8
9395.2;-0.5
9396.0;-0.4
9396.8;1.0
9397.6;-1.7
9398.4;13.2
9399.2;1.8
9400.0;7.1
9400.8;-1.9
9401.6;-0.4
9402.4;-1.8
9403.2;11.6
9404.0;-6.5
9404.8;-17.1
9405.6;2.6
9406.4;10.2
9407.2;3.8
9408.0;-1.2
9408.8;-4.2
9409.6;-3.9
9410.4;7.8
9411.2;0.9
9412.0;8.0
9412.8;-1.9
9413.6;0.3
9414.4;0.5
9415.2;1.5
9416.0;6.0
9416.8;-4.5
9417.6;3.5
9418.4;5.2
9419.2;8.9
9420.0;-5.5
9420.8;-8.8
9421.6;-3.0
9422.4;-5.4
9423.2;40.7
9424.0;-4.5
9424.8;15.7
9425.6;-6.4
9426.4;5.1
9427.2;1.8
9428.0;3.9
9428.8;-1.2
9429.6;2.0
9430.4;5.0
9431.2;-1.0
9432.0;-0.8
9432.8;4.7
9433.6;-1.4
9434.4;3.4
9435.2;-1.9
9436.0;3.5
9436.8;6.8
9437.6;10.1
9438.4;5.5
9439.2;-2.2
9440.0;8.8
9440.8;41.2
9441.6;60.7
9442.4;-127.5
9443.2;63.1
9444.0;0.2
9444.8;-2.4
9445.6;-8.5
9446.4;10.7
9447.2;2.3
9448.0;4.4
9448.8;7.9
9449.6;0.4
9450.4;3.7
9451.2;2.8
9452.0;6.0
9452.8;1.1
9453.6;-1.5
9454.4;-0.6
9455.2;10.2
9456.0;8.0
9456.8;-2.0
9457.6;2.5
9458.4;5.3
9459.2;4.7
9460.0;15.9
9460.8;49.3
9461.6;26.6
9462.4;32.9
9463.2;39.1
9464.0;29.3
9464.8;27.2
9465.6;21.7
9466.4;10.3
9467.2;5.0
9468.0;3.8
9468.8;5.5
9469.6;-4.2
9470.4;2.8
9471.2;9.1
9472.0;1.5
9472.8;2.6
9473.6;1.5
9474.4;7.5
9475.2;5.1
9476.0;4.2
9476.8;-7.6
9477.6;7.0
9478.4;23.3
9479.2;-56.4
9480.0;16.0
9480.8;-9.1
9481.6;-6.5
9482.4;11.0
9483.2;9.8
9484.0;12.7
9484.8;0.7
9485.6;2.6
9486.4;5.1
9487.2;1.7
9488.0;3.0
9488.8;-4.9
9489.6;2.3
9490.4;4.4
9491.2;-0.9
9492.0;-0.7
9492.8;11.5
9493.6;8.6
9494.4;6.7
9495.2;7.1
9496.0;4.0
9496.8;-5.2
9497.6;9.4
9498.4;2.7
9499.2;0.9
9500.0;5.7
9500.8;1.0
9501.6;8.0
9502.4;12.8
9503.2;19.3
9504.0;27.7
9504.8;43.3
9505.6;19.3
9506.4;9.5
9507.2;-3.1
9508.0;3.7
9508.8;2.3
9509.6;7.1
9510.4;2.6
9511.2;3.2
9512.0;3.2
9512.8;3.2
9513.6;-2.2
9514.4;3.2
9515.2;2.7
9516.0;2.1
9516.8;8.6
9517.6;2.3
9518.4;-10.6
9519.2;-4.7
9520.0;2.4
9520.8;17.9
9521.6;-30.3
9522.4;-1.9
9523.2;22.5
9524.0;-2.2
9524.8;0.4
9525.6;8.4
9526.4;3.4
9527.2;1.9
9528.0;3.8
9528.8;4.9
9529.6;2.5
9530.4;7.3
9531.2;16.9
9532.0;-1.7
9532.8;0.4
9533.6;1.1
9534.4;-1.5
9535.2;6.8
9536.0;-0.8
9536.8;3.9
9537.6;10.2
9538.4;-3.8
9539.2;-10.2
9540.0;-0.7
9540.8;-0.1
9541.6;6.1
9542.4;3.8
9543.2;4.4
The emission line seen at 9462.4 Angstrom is [O III]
